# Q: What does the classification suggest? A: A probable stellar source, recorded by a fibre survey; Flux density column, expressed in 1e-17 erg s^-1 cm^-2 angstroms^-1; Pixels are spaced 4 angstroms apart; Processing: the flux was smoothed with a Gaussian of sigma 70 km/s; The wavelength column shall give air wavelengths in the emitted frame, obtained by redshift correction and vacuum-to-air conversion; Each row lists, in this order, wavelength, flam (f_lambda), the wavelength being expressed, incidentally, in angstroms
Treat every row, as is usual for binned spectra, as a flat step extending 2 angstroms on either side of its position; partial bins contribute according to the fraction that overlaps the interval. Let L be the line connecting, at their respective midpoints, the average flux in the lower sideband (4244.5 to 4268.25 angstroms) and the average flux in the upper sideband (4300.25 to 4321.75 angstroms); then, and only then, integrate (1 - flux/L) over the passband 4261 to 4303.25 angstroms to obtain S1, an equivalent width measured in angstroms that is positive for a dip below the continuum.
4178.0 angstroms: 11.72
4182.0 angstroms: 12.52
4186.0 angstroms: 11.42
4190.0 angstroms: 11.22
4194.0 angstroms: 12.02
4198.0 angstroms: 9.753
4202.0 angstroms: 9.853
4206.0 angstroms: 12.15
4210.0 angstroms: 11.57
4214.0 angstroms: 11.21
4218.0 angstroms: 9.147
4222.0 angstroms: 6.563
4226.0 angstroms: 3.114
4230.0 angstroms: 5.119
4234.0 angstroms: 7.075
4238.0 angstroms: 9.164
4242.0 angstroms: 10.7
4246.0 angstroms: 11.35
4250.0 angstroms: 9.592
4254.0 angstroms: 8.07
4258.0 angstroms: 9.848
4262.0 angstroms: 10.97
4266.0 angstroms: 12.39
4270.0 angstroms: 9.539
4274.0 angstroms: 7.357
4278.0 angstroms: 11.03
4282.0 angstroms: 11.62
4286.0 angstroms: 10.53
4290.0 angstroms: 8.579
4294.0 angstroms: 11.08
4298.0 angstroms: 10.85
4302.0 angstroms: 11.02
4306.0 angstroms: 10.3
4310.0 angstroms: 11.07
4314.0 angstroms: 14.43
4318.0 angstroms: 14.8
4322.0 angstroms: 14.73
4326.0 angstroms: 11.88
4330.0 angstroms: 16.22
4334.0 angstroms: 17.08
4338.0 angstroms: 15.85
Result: 3.4 angstroms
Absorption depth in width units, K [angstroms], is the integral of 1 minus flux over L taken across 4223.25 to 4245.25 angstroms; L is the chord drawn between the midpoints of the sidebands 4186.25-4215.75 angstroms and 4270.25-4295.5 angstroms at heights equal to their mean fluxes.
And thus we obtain 7.0 angstroms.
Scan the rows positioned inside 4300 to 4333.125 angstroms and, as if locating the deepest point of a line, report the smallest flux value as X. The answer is 10.3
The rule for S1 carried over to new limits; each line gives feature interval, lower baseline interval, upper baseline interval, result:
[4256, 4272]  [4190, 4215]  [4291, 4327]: 1.39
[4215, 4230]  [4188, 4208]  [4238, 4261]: 5.79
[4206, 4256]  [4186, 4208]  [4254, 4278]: 8.57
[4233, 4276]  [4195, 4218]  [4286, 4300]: 3.19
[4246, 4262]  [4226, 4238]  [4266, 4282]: -3.07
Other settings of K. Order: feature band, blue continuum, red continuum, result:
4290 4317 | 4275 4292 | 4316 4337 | 2.4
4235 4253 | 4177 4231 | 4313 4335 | 2.5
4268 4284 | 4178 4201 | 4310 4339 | 4.3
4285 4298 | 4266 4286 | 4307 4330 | 1.4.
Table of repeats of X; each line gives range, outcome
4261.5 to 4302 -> 7.357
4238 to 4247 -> 9.164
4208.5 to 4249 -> 3.114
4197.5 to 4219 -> 9.147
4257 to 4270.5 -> 9.539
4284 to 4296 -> 8.579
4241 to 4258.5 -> 8.07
